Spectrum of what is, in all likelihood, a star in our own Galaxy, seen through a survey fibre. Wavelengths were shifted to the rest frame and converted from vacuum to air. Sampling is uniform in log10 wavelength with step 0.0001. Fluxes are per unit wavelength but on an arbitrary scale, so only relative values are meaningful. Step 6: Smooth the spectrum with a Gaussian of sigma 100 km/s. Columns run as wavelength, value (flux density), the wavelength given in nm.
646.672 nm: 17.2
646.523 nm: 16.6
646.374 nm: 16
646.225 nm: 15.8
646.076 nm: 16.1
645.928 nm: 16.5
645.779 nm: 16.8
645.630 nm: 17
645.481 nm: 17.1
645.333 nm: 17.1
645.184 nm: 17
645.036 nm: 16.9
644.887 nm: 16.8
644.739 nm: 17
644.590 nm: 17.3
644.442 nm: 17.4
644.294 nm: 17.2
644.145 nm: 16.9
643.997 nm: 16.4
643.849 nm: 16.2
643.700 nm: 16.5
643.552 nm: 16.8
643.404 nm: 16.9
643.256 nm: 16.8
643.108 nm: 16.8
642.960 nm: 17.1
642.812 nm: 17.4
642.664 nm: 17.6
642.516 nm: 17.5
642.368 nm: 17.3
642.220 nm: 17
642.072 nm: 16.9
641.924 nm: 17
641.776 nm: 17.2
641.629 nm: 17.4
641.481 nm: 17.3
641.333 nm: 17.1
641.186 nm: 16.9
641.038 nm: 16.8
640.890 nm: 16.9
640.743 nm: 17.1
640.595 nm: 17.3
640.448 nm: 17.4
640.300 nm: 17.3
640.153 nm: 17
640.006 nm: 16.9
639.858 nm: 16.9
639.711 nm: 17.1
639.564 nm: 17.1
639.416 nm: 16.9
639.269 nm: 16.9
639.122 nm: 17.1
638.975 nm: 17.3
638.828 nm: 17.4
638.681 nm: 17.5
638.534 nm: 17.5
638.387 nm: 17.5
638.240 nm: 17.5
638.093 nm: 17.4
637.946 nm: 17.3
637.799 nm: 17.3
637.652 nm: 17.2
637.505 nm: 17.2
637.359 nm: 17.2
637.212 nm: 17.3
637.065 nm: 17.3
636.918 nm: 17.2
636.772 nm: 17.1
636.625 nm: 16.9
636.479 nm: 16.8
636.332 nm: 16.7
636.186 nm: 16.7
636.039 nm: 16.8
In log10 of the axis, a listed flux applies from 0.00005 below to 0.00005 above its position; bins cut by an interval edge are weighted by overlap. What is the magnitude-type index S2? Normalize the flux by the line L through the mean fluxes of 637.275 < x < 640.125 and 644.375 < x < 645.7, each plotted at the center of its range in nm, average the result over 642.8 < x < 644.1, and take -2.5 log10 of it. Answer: 0.02 mag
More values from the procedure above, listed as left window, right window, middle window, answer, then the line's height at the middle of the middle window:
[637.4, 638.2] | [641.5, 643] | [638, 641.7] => 0.01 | 17.3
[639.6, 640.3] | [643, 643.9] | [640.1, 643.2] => -0.02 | 16.9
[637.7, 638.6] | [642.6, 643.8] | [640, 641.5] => 0.01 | 17.2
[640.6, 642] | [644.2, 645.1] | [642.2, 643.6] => 0.00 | 17.1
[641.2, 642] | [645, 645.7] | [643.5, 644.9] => 0.01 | 17.1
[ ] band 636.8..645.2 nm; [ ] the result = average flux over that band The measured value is 17.1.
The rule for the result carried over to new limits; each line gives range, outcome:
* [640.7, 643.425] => 17.1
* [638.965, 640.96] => 17.1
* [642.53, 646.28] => 16.9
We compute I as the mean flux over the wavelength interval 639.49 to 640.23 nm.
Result 17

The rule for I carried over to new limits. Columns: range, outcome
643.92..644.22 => 16.6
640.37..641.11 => 17.1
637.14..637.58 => 17.2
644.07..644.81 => 17.2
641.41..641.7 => 17.3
